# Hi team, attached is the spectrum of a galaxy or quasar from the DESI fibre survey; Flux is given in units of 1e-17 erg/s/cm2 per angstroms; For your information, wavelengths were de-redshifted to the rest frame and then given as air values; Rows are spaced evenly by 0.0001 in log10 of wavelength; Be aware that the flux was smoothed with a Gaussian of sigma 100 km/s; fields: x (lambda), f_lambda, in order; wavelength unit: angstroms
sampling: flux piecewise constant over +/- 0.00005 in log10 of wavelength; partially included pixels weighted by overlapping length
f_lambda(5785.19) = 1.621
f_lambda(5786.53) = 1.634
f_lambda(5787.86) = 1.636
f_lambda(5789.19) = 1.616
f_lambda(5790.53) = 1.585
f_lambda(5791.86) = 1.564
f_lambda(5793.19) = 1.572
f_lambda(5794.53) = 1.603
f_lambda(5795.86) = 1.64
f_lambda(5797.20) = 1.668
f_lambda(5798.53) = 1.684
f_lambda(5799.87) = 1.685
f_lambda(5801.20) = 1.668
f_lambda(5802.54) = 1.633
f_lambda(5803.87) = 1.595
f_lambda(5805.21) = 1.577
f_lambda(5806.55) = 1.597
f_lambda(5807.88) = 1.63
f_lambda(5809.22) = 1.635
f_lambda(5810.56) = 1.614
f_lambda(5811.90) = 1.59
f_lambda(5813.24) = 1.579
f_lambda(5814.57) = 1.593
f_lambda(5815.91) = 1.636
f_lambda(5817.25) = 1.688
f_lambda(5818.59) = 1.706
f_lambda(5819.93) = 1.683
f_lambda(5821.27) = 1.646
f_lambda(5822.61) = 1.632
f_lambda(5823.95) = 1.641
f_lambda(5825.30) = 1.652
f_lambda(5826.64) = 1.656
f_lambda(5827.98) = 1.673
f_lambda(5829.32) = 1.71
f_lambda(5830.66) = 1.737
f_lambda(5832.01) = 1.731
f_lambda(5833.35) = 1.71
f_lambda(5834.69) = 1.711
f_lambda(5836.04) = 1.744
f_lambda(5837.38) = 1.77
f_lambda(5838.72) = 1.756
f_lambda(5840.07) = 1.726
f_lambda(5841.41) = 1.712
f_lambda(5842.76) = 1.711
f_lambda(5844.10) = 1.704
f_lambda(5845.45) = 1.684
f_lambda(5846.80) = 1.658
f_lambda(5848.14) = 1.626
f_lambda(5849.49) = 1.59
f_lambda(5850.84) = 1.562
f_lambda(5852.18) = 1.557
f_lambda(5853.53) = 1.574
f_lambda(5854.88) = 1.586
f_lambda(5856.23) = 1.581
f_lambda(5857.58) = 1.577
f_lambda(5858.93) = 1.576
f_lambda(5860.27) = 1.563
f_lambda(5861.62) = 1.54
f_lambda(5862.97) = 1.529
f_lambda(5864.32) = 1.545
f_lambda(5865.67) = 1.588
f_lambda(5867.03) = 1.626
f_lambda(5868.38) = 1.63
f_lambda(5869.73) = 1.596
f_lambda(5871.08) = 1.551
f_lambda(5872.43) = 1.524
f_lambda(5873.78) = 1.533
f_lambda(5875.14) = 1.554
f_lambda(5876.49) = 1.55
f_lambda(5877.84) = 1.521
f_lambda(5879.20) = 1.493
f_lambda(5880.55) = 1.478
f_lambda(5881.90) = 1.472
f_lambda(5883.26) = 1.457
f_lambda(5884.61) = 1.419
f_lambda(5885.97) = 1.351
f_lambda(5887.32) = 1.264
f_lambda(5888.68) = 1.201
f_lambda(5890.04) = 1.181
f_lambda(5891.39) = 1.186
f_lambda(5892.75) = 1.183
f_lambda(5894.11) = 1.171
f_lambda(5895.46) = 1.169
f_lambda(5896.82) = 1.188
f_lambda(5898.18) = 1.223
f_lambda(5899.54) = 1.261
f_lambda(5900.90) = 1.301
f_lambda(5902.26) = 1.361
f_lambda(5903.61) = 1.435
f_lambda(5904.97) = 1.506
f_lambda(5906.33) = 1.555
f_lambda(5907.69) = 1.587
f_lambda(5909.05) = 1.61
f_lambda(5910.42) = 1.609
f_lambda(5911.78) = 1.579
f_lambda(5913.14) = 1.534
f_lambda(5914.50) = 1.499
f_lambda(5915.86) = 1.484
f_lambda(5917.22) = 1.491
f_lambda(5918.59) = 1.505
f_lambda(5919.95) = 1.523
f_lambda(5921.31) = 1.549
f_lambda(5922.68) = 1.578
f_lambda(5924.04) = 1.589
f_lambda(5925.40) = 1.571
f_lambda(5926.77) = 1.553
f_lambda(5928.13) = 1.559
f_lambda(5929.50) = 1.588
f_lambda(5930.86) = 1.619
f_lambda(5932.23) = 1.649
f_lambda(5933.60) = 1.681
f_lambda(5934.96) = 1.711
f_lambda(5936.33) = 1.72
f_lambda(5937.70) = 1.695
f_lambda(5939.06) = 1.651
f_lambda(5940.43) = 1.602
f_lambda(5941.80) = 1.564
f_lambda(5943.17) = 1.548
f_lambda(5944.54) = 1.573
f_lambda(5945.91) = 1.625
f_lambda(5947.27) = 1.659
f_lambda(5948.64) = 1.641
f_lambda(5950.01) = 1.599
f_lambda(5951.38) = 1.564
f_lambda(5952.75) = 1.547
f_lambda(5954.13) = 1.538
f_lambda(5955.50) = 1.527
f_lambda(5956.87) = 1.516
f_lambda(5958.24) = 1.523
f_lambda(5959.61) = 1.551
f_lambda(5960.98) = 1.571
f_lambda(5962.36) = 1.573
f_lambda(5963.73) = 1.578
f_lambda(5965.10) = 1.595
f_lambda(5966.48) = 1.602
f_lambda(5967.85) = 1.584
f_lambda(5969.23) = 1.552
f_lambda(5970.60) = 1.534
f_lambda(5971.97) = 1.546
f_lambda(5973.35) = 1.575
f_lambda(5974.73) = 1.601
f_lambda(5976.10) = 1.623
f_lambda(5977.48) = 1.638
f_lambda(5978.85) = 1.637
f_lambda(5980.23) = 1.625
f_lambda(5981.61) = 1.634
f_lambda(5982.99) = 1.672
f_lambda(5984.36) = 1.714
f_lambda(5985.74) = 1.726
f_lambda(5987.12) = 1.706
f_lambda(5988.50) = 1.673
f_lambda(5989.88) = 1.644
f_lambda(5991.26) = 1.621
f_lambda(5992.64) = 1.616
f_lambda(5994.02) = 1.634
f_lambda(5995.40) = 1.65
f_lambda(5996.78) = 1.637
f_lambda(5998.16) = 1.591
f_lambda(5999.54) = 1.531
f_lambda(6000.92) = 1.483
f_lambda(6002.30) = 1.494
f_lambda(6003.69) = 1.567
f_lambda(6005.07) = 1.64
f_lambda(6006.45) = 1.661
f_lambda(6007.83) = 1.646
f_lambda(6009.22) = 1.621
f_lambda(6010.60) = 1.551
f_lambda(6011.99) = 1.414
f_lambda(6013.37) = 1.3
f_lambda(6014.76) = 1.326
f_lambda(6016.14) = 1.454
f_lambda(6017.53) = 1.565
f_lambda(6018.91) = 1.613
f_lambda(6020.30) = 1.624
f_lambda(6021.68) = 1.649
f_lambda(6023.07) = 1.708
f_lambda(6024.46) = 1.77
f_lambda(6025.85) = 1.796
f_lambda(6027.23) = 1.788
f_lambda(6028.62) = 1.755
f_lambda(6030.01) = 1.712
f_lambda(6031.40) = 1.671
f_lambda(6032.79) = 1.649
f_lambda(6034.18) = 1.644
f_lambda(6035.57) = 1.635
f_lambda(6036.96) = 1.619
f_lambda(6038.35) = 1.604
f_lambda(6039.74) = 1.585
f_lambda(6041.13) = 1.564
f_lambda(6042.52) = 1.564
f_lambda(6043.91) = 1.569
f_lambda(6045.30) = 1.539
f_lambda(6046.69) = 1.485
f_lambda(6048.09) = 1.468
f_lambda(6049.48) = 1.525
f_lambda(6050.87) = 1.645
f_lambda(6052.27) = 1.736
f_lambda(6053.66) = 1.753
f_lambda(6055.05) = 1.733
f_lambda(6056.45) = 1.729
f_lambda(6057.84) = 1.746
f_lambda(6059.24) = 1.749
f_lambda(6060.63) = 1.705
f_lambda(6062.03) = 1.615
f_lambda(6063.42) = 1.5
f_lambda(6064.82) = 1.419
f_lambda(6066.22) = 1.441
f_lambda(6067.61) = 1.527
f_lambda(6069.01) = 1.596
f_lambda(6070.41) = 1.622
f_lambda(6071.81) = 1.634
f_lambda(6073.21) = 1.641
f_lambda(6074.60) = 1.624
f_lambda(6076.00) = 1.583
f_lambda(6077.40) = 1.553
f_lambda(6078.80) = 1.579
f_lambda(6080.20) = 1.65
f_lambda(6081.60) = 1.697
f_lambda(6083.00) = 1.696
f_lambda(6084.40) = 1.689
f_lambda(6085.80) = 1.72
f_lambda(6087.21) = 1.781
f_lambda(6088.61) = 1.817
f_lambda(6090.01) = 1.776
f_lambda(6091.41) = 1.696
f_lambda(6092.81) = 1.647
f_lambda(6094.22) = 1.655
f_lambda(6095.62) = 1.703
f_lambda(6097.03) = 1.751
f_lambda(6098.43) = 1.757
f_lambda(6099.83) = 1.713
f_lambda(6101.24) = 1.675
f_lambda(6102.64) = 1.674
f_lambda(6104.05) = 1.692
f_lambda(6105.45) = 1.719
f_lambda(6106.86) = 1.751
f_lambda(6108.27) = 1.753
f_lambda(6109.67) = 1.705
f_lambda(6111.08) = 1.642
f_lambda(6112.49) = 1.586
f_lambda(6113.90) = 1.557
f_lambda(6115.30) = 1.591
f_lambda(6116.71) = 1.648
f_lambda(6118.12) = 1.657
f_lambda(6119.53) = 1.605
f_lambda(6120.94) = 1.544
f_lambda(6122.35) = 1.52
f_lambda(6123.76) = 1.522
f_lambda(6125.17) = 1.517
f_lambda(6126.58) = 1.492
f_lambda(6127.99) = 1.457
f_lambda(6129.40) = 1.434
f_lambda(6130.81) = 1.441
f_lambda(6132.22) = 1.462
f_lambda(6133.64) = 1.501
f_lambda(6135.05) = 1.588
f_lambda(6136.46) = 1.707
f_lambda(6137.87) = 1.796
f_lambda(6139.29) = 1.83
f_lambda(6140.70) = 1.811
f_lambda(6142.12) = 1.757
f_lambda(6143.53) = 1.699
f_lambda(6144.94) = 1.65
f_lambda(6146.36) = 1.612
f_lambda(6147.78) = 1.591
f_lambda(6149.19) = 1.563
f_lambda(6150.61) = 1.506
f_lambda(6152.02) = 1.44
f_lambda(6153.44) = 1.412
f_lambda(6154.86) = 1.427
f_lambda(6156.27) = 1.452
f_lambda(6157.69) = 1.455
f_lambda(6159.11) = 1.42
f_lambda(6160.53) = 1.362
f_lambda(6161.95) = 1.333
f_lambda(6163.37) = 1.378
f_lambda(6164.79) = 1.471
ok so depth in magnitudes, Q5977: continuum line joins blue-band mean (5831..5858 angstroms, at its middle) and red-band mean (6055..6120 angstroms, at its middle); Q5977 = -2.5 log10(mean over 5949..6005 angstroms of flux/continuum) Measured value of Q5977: 0.044 mag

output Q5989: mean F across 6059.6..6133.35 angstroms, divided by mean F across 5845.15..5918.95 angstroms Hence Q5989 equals 1.10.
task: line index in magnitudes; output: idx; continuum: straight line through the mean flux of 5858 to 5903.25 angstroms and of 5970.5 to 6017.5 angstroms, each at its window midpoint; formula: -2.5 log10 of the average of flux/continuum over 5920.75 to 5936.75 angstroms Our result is -0.09 mag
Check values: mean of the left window 1.42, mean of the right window 1.59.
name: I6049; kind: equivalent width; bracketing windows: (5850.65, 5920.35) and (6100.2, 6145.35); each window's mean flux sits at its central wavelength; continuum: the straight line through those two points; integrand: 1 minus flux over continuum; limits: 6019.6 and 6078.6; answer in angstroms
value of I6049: -2.1 angstroms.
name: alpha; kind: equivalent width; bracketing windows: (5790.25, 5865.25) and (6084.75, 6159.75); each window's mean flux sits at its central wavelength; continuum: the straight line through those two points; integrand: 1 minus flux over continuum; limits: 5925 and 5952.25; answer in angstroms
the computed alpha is 0.2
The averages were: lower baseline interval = 1.64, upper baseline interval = 1.62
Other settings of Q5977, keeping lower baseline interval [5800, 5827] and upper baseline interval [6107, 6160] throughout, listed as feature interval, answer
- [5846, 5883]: 0.04 mag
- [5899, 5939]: 0.04 mag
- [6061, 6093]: -0.03 mag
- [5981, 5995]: -0.04 mag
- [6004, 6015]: 0.05 mag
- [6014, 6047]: -0.02 mag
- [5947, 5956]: 0.02 mag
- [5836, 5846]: -0.06 mag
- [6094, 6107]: -0.08 mag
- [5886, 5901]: 0.31 mag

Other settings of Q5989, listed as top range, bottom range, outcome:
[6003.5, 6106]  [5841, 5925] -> 1.10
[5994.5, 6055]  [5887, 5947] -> 1.08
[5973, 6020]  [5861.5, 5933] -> 1.08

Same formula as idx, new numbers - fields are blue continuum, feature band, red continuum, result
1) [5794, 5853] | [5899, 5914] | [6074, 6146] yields 0.12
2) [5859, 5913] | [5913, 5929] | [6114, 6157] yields -0.06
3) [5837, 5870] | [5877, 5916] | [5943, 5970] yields 0.15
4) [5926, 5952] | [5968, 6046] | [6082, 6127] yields 0.02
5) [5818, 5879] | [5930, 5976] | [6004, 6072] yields 0.02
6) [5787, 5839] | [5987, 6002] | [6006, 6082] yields 0.01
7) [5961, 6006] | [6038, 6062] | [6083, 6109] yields 0.03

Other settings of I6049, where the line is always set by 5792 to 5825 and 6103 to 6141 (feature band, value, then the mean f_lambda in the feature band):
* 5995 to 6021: 1.2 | 1.54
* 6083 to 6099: -1.1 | 1.72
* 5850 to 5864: 0.6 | 1.56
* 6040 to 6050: 0.5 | 1.53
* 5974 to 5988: -0.3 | 1.66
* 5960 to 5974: 0.4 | 1.57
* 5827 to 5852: -1.0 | 1.69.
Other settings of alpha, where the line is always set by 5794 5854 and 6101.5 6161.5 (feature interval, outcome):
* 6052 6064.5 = -0.66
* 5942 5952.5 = 0.20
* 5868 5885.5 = 1.36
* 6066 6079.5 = 0.11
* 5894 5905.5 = 2.43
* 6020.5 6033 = -0.87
